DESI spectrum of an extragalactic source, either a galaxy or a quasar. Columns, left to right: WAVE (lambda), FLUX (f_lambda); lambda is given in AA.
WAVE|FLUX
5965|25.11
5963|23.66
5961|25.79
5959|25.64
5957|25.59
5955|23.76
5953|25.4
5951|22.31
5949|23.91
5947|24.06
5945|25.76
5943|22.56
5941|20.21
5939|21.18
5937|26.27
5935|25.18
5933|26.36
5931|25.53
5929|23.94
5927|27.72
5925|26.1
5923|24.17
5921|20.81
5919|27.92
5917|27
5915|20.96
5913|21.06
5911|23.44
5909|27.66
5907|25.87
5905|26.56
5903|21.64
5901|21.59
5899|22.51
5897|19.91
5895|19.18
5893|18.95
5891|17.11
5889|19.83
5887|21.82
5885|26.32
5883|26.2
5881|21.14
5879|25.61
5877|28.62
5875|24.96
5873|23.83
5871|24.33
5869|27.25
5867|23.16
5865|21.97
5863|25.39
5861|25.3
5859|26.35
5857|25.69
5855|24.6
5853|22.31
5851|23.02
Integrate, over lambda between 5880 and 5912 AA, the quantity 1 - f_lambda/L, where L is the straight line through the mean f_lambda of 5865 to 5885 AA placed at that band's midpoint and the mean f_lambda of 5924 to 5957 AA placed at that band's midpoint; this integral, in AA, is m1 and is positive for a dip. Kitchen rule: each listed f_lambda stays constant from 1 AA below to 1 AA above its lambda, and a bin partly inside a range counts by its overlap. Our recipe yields 2.94 AA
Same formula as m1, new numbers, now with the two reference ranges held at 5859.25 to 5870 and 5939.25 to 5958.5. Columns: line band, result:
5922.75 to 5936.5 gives -1.01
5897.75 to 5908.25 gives 0.26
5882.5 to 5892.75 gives 1.10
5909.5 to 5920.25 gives -0.03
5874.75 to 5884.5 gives -0.33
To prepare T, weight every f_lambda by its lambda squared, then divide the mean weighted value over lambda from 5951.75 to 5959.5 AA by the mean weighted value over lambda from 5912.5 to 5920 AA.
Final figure 1.04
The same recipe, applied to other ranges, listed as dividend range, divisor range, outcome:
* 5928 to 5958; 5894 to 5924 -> 1.05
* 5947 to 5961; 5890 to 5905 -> 1.21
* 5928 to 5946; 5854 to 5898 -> 1.05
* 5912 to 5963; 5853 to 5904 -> 1.07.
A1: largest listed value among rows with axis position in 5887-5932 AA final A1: 27.92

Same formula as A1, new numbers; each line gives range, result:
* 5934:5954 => 26.27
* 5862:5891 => 28.62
